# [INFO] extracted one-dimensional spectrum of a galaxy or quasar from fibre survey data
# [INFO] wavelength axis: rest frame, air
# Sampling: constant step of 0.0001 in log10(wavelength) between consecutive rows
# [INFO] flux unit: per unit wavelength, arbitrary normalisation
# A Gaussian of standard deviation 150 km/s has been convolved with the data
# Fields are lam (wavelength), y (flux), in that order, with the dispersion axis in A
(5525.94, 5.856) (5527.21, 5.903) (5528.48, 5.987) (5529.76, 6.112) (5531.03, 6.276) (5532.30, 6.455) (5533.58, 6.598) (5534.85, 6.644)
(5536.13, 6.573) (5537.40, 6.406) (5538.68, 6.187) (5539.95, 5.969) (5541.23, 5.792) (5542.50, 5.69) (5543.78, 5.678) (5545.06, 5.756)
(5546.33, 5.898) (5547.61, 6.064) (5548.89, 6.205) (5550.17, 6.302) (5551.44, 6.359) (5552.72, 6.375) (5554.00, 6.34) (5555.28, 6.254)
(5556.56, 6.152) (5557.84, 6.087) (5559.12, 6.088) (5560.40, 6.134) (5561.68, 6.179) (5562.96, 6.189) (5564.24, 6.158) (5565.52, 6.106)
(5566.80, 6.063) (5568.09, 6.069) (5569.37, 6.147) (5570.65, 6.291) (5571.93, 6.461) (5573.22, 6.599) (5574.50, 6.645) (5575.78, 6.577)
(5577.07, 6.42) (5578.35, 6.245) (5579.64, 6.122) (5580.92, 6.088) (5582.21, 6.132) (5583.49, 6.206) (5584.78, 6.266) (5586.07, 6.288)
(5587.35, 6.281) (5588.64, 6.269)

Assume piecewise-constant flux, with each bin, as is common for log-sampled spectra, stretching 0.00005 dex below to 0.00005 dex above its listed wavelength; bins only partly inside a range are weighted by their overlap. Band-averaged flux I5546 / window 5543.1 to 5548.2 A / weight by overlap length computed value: 5.84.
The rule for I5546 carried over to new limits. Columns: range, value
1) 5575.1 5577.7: 6.5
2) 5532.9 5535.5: 6.6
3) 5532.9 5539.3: 6.48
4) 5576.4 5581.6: 6.21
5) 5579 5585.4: 6.16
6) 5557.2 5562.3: 6.12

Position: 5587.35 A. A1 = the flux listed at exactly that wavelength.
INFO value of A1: 6.281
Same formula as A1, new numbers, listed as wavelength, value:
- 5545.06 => 5.756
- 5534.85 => 6.644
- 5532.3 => 6.455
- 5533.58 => 6.598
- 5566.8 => 6.063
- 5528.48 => 5.987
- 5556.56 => 6.152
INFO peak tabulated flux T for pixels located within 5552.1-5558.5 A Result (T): 6.375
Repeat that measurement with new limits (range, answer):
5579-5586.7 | 6.288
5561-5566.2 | 6.189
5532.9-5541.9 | 6.644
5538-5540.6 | 6.187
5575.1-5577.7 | 6.577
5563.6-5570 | 6.158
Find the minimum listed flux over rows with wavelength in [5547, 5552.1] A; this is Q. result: 6.064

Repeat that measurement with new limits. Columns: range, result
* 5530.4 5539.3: 6.187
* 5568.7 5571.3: 6.147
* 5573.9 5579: 6.245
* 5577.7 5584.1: 6.088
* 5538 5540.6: 5.969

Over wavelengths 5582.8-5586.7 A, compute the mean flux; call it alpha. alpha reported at 6.25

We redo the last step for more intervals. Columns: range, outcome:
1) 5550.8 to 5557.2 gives 6.3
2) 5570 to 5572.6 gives 6.37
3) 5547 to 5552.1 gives 6.24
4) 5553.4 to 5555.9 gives 6.29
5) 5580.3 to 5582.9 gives 6.11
